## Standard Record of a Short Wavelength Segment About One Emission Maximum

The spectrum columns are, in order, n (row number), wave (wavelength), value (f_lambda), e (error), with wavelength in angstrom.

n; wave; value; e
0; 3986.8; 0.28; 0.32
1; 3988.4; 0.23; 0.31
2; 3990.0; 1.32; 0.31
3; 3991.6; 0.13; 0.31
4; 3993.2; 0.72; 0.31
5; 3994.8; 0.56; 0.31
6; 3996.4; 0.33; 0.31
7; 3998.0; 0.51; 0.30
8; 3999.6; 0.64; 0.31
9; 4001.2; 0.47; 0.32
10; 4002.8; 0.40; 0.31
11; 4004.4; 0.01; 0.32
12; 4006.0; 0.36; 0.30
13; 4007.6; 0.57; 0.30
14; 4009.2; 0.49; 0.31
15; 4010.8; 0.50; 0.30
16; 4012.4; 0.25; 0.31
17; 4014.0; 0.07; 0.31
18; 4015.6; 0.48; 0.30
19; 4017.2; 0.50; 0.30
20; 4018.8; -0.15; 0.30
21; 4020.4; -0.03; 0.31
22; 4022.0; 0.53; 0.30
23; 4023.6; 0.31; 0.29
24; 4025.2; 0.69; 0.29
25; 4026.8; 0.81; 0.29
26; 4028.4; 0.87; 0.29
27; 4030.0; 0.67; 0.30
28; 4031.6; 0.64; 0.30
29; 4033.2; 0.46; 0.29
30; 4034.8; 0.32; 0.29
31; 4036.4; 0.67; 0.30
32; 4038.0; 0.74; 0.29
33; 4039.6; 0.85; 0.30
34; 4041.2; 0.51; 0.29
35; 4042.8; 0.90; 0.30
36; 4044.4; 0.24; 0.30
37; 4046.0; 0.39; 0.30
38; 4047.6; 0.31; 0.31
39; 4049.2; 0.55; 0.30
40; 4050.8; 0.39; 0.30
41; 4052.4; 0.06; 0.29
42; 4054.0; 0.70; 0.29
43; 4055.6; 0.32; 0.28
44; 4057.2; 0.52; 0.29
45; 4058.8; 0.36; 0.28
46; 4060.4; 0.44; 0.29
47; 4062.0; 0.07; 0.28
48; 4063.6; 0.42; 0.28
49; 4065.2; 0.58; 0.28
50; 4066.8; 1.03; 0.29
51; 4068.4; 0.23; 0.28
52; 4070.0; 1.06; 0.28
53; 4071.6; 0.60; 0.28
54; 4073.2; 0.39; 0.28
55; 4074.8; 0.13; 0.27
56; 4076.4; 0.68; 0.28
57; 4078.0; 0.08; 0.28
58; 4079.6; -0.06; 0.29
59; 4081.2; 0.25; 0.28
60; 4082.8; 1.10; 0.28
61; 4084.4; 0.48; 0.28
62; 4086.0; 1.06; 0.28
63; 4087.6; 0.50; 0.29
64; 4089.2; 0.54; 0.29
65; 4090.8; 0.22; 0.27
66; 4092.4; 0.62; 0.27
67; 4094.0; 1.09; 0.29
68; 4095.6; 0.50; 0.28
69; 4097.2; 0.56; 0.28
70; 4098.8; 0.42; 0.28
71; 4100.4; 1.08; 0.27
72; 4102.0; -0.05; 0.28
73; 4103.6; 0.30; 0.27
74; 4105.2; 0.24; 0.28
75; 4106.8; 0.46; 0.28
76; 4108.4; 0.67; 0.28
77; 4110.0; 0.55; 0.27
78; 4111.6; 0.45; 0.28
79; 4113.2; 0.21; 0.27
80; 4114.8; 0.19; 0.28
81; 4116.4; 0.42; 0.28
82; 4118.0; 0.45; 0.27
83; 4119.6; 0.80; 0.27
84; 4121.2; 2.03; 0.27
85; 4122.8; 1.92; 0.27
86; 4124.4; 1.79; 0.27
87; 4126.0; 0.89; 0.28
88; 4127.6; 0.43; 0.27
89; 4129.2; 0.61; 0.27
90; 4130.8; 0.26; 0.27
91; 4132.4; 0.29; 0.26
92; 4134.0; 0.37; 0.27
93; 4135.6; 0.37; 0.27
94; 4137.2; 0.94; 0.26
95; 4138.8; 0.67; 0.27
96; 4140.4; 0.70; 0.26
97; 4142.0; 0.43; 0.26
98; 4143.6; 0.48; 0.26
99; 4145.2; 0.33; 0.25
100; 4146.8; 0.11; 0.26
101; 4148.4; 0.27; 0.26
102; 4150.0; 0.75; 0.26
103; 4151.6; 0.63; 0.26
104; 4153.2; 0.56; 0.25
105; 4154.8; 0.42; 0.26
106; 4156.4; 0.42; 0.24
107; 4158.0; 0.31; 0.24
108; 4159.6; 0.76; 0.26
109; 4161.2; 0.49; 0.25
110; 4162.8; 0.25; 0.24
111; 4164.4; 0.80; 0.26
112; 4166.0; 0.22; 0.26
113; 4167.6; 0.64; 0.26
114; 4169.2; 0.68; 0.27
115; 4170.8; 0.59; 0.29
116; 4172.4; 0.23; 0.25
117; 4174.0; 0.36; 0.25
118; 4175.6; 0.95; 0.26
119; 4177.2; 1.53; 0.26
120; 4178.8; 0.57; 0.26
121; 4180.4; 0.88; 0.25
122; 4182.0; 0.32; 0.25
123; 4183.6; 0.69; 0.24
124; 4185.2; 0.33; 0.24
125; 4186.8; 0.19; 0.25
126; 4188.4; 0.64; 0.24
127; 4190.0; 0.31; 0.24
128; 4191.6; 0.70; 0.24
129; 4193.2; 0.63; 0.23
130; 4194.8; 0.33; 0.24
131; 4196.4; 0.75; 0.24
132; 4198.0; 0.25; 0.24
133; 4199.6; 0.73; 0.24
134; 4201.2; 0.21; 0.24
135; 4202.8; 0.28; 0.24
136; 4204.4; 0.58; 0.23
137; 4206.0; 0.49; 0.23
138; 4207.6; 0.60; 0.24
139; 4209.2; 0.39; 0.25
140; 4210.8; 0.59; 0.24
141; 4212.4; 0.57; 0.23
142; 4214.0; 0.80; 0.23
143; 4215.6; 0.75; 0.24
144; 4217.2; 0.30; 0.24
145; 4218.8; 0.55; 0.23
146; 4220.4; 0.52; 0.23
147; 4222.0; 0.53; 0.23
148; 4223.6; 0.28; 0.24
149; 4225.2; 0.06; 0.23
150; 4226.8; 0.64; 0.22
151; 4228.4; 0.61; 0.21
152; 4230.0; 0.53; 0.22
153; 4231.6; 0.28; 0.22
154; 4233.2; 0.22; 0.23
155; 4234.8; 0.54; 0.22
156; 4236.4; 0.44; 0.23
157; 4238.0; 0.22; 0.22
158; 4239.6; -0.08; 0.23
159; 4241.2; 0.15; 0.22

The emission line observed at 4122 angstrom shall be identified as [O II] 3727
